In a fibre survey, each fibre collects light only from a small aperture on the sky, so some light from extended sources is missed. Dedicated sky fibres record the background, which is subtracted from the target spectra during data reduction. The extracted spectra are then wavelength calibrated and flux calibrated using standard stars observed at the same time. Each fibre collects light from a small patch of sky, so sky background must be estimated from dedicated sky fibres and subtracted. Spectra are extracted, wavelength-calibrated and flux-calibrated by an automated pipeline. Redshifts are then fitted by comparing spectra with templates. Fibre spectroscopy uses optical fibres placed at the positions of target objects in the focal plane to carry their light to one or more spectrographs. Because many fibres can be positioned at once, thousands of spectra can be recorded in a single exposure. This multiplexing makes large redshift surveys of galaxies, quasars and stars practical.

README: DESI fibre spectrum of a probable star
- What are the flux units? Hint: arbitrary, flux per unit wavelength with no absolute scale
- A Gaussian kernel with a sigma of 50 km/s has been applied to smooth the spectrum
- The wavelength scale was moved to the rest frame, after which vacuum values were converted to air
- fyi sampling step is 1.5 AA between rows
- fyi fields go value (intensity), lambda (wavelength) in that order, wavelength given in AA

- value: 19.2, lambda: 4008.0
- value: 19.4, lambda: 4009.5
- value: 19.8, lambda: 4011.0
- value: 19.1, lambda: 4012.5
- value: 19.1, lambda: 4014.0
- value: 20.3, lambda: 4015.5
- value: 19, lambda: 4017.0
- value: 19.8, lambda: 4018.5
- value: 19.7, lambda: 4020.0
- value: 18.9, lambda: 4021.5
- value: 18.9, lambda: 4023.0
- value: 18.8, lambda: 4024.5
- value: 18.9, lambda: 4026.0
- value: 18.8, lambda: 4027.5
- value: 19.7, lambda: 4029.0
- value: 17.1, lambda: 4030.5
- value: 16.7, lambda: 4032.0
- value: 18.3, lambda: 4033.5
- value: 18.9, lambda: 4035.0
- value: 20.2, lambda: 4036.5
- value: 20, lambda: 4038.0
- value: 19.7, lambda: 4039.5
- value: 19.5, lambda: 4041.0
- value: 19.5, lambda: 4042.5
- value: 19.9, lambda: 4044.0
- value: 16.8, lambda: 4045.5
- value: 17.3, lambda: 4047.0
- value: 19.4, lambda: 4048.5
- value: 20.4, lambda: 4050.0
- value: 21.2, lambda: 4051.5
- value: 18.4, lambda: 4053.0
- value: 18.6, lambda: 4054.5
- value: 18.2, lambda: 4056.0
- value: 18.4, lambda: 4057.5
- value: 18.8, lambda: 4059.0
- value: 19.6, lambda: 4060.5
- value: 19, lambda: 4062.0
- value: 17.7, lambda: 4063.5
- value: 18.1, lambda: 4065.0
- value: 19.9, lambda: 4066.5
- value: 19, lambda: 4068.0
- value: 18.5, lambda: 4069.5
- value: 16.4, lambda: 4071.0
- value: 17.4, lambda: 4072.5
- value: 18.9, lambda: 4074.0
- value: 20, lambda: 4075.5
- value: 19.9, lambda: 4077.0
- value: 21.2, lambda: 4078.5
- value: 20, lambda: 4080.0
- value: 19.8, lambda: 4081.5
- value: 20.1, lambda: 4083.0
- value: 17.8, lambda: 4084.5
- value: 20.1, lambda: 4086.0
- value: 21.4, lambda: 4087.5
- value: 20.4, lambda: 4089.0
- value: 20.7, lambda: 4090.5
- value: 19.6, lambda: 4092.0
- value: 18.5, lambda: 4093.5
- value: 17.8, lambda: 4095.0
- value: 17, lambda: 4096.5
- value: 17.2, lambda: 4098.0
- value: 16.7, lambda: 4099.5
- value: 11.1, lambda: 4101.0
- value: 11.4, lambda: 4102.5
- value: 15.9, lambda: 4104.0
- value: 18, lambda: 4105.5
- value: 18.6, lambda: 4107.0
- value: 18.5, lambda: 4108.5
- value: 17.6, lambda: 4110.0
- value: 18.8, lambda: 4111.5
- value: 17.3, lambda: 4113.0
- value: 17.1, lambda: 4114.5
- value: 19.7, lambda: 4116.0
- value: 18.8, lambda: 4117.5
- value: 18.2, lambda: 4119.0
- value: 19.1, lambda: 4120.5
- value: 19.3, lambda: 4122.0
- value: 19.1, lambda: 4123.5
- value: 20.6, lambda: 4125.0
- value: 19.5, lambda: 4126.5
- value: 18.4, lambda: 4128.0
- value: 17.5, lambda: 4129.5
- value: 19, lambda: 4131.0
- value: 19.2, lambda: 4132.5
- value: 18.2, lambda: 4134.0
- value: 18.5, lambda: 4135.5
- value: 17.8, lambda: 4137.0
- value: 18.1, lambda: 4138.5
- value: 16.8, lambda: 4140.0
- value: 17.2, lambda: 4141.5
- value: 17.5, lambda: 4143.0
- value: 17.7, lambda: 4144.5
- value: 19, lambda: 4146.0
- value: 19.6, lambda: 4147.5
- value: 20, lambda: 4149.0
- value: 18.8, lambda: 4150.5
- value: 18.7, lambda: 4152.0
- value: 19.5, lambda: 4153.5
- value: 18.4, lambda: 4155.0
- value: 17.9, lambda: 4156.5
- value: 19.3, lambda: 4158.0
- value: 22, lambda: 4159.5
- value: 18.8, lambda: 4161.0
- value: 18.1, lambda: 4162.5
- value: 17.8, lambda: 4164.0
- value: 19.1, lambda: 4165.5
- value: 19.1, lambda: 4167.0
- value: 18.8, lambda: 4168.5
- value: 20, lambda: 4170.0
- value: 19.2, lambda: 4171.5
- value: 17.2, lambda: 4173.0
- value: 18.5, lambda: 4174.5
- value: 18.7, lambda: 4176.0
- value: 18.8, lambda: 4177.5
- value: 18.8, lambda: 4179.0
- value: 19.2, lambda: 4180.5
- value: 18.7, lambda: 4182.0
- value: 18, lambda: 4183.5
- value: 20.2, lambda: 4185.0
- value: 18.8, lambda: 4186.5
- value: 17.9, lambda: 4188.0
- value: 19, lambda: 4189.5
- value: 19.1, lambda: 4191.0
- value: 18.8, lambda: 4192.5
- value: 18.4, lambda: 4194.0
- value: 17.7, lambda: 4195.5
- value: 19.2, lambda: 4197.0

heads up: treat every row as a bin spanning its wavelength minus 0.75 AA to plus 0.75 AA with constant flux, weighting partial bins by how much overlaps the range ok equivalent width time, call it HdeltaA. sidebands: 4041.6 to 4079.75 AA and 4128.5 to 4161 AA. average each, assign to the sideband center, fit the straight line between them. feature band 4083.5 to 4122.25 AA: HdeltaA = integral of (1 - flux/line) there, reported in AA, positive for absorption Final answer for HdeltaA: 1.7 AA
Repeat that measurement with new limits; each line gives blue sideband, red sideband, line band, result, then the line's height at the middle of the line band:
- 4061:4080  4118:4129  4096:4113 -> 2.30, 19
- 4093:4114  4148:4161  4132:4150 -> 0.31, 18.6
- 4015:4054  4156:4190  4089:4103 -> 1.49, 19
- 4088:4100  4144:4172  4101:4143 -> 1.89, 18.8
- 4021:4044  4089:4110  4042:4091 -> -3.12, 18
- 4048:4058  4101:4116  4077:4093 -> -1.98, 17.9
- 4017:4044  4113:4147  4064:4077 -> 0.15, 18.8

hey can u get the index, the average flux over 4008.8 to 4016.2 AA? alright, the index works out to 19.5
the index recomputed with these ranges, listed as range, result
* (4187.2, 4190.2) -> 18.4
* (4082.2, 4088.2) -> 19.8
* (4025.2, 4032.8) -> 18.2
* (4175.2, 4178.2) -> 18.7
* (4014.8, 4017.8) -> 19.6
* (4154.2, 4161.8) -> 19.3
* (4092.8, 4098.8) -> 17.6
